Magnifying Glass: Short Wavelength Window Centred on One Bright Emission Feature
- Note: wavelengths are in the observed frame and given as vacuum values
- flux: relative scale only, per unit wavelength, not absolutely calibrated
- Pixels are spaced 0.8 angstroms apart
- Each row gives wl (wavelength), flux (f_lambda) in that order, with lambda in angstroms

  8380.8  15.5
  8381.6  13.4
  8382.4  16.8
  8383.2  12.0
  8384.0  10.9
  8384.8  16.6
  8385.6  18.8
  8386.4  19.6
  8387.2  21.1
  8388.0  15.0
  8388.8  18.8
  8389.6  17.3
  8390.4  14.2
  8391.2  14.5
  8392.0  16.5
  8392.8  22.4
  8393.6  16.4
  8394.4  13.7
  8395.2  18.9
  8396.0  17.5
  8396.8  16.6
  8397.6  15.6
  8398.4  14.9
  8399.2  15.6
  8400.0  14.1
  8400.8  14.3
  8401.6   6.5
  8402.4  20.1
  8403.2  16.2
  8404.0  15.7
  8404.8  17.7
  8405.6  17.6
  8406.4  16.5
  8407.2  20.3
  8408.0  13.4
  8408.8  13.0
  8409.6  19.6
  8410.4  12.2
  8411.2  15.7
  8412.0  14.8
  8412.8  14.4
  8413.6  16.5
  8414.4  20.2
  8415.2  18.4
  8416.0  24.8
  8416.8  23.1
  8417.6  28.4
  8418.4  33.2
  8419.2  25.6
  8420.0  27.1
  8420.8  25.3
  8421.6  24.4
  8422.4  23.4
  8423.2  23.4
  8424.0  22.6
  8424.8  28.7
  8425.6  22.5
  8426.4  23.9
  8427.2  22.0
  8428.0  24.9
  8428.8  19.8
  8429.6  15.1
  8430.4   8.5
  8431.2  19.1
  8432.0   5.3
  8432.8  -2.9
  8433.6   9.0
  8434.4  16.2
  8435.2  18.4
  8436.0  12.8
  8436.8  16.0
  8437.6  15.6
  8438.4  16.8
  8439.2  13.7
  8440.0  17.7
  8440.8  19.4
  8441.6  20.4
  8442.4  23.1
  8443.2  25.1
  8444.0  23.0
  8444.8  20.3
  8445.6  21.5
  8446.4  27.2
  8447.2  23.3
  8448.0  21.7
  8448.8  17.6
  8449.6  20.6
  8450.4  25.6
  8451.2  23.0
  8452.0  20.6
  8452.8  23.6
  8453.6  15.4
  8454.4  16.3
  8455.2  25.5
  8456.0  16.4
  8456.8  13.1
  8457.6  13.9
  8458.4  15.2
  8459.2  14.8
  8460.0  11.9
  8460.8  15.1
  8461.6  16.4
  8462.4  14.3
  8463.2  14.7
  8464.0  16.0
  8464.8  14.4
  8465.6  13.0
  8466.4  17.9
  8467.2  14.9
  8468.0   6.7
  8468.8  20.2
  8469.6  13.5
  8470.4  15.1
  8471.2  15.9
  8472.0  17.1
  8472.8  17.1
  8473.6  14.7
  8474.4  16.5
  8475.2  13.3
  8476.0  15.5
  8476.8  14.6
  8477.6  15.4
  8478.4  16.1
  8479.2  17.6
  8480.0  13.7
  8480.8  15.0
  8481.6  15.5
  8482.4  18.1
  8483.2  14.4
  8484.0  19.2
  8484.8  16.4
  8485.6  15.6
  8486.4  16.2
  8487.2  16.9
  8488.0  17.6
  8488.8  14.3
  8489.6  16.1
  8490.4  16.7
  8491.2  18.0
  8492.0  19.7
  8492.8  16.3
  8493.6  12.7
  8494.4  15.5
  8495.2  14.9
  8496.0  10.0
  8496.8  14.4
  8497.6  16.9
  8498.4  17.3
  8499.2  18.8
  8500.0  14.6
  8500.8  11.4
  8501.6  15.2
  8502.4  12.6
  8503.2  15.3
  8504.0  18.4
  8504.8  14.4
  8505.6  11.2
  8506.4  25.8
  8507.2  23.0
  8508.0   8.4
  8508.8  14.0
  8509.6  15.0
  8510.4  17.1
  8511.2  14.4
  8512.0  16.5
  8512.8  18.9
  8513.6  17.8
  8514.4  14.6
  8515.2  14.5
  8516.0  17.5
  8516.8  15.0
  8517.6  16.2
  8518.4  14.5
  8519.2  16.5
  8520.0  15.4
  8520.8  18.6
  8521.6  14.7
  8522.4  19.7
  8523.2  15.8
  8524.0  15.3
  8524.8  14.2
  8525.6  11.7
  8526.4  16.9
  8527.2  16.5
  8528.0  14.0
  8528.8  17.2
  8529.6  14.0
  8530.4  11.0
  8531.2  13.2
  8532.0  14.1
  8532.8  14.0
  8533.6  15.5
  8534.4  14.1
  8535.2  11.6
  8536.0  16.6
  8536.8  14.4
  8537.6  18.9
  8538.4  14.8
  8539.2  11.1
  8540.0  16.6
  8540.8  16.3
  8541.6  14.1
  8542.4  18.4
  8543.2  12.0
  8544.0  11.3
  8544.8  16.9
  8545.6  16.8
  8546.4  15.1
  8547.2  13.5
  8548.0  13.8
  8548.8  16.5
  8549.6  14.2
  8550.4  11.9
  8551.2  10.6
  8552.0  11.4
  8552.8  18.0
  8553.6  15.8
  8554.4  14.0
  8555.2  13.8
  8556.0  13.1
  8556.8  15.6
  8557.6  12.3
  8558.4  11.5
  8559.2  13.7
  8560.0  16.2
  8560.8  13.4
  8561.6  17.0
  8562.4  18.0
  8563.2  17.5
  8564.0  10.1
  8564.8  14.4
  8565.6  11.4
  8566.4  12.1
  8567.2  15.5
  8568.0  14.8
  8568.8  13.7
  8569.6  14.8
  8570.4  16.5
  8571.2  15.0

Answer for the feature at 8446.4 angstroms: [N II] 6583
